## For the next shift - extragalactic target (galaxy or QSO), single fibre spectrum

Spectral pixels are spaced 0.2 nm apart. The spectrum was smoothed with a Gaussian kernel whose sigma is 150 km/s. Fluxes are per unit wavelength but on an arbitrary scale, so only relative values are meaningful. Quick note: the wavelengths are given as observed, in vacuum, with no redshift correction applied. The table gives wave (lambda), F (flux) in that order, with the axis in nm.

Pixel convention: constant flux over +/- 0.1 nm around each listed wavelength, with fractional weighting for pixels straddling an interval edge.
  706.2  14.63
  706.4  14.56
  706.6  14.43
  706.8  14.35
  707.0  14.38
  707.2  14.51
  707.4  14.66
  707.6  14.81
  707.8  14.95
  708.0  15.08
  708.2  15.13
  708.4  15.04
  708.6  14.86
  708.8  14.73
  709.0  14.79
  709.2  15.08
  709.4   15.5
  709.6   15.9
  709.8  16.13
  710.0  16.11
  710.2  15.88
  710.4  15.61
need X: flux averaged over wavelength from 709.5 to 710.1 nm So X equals 16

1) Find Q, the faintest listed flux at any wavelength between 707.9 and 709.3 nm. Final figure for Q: 14.73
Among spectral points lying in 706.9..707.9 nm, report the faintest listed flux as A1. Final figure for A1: 14.38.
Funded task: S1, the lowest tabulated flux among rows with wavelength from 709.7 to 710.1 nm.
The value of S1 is 16.11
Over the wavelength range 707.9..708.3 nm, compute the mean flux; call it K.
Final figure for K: 15.1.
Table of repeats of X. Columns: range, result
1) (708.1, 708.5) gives 15.1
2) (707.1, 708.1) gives 14.8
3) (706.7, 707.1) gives 14.4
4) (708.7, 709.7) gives 15.2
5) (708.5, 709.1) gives 14.8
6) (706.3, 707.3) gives 14.4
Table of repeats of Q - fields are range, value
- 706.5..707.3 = 14.35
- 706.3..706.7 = 14.43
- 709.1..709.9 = 15.08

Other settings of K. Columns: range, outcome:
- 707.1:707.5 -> 14.6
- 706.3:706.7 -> 14.5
